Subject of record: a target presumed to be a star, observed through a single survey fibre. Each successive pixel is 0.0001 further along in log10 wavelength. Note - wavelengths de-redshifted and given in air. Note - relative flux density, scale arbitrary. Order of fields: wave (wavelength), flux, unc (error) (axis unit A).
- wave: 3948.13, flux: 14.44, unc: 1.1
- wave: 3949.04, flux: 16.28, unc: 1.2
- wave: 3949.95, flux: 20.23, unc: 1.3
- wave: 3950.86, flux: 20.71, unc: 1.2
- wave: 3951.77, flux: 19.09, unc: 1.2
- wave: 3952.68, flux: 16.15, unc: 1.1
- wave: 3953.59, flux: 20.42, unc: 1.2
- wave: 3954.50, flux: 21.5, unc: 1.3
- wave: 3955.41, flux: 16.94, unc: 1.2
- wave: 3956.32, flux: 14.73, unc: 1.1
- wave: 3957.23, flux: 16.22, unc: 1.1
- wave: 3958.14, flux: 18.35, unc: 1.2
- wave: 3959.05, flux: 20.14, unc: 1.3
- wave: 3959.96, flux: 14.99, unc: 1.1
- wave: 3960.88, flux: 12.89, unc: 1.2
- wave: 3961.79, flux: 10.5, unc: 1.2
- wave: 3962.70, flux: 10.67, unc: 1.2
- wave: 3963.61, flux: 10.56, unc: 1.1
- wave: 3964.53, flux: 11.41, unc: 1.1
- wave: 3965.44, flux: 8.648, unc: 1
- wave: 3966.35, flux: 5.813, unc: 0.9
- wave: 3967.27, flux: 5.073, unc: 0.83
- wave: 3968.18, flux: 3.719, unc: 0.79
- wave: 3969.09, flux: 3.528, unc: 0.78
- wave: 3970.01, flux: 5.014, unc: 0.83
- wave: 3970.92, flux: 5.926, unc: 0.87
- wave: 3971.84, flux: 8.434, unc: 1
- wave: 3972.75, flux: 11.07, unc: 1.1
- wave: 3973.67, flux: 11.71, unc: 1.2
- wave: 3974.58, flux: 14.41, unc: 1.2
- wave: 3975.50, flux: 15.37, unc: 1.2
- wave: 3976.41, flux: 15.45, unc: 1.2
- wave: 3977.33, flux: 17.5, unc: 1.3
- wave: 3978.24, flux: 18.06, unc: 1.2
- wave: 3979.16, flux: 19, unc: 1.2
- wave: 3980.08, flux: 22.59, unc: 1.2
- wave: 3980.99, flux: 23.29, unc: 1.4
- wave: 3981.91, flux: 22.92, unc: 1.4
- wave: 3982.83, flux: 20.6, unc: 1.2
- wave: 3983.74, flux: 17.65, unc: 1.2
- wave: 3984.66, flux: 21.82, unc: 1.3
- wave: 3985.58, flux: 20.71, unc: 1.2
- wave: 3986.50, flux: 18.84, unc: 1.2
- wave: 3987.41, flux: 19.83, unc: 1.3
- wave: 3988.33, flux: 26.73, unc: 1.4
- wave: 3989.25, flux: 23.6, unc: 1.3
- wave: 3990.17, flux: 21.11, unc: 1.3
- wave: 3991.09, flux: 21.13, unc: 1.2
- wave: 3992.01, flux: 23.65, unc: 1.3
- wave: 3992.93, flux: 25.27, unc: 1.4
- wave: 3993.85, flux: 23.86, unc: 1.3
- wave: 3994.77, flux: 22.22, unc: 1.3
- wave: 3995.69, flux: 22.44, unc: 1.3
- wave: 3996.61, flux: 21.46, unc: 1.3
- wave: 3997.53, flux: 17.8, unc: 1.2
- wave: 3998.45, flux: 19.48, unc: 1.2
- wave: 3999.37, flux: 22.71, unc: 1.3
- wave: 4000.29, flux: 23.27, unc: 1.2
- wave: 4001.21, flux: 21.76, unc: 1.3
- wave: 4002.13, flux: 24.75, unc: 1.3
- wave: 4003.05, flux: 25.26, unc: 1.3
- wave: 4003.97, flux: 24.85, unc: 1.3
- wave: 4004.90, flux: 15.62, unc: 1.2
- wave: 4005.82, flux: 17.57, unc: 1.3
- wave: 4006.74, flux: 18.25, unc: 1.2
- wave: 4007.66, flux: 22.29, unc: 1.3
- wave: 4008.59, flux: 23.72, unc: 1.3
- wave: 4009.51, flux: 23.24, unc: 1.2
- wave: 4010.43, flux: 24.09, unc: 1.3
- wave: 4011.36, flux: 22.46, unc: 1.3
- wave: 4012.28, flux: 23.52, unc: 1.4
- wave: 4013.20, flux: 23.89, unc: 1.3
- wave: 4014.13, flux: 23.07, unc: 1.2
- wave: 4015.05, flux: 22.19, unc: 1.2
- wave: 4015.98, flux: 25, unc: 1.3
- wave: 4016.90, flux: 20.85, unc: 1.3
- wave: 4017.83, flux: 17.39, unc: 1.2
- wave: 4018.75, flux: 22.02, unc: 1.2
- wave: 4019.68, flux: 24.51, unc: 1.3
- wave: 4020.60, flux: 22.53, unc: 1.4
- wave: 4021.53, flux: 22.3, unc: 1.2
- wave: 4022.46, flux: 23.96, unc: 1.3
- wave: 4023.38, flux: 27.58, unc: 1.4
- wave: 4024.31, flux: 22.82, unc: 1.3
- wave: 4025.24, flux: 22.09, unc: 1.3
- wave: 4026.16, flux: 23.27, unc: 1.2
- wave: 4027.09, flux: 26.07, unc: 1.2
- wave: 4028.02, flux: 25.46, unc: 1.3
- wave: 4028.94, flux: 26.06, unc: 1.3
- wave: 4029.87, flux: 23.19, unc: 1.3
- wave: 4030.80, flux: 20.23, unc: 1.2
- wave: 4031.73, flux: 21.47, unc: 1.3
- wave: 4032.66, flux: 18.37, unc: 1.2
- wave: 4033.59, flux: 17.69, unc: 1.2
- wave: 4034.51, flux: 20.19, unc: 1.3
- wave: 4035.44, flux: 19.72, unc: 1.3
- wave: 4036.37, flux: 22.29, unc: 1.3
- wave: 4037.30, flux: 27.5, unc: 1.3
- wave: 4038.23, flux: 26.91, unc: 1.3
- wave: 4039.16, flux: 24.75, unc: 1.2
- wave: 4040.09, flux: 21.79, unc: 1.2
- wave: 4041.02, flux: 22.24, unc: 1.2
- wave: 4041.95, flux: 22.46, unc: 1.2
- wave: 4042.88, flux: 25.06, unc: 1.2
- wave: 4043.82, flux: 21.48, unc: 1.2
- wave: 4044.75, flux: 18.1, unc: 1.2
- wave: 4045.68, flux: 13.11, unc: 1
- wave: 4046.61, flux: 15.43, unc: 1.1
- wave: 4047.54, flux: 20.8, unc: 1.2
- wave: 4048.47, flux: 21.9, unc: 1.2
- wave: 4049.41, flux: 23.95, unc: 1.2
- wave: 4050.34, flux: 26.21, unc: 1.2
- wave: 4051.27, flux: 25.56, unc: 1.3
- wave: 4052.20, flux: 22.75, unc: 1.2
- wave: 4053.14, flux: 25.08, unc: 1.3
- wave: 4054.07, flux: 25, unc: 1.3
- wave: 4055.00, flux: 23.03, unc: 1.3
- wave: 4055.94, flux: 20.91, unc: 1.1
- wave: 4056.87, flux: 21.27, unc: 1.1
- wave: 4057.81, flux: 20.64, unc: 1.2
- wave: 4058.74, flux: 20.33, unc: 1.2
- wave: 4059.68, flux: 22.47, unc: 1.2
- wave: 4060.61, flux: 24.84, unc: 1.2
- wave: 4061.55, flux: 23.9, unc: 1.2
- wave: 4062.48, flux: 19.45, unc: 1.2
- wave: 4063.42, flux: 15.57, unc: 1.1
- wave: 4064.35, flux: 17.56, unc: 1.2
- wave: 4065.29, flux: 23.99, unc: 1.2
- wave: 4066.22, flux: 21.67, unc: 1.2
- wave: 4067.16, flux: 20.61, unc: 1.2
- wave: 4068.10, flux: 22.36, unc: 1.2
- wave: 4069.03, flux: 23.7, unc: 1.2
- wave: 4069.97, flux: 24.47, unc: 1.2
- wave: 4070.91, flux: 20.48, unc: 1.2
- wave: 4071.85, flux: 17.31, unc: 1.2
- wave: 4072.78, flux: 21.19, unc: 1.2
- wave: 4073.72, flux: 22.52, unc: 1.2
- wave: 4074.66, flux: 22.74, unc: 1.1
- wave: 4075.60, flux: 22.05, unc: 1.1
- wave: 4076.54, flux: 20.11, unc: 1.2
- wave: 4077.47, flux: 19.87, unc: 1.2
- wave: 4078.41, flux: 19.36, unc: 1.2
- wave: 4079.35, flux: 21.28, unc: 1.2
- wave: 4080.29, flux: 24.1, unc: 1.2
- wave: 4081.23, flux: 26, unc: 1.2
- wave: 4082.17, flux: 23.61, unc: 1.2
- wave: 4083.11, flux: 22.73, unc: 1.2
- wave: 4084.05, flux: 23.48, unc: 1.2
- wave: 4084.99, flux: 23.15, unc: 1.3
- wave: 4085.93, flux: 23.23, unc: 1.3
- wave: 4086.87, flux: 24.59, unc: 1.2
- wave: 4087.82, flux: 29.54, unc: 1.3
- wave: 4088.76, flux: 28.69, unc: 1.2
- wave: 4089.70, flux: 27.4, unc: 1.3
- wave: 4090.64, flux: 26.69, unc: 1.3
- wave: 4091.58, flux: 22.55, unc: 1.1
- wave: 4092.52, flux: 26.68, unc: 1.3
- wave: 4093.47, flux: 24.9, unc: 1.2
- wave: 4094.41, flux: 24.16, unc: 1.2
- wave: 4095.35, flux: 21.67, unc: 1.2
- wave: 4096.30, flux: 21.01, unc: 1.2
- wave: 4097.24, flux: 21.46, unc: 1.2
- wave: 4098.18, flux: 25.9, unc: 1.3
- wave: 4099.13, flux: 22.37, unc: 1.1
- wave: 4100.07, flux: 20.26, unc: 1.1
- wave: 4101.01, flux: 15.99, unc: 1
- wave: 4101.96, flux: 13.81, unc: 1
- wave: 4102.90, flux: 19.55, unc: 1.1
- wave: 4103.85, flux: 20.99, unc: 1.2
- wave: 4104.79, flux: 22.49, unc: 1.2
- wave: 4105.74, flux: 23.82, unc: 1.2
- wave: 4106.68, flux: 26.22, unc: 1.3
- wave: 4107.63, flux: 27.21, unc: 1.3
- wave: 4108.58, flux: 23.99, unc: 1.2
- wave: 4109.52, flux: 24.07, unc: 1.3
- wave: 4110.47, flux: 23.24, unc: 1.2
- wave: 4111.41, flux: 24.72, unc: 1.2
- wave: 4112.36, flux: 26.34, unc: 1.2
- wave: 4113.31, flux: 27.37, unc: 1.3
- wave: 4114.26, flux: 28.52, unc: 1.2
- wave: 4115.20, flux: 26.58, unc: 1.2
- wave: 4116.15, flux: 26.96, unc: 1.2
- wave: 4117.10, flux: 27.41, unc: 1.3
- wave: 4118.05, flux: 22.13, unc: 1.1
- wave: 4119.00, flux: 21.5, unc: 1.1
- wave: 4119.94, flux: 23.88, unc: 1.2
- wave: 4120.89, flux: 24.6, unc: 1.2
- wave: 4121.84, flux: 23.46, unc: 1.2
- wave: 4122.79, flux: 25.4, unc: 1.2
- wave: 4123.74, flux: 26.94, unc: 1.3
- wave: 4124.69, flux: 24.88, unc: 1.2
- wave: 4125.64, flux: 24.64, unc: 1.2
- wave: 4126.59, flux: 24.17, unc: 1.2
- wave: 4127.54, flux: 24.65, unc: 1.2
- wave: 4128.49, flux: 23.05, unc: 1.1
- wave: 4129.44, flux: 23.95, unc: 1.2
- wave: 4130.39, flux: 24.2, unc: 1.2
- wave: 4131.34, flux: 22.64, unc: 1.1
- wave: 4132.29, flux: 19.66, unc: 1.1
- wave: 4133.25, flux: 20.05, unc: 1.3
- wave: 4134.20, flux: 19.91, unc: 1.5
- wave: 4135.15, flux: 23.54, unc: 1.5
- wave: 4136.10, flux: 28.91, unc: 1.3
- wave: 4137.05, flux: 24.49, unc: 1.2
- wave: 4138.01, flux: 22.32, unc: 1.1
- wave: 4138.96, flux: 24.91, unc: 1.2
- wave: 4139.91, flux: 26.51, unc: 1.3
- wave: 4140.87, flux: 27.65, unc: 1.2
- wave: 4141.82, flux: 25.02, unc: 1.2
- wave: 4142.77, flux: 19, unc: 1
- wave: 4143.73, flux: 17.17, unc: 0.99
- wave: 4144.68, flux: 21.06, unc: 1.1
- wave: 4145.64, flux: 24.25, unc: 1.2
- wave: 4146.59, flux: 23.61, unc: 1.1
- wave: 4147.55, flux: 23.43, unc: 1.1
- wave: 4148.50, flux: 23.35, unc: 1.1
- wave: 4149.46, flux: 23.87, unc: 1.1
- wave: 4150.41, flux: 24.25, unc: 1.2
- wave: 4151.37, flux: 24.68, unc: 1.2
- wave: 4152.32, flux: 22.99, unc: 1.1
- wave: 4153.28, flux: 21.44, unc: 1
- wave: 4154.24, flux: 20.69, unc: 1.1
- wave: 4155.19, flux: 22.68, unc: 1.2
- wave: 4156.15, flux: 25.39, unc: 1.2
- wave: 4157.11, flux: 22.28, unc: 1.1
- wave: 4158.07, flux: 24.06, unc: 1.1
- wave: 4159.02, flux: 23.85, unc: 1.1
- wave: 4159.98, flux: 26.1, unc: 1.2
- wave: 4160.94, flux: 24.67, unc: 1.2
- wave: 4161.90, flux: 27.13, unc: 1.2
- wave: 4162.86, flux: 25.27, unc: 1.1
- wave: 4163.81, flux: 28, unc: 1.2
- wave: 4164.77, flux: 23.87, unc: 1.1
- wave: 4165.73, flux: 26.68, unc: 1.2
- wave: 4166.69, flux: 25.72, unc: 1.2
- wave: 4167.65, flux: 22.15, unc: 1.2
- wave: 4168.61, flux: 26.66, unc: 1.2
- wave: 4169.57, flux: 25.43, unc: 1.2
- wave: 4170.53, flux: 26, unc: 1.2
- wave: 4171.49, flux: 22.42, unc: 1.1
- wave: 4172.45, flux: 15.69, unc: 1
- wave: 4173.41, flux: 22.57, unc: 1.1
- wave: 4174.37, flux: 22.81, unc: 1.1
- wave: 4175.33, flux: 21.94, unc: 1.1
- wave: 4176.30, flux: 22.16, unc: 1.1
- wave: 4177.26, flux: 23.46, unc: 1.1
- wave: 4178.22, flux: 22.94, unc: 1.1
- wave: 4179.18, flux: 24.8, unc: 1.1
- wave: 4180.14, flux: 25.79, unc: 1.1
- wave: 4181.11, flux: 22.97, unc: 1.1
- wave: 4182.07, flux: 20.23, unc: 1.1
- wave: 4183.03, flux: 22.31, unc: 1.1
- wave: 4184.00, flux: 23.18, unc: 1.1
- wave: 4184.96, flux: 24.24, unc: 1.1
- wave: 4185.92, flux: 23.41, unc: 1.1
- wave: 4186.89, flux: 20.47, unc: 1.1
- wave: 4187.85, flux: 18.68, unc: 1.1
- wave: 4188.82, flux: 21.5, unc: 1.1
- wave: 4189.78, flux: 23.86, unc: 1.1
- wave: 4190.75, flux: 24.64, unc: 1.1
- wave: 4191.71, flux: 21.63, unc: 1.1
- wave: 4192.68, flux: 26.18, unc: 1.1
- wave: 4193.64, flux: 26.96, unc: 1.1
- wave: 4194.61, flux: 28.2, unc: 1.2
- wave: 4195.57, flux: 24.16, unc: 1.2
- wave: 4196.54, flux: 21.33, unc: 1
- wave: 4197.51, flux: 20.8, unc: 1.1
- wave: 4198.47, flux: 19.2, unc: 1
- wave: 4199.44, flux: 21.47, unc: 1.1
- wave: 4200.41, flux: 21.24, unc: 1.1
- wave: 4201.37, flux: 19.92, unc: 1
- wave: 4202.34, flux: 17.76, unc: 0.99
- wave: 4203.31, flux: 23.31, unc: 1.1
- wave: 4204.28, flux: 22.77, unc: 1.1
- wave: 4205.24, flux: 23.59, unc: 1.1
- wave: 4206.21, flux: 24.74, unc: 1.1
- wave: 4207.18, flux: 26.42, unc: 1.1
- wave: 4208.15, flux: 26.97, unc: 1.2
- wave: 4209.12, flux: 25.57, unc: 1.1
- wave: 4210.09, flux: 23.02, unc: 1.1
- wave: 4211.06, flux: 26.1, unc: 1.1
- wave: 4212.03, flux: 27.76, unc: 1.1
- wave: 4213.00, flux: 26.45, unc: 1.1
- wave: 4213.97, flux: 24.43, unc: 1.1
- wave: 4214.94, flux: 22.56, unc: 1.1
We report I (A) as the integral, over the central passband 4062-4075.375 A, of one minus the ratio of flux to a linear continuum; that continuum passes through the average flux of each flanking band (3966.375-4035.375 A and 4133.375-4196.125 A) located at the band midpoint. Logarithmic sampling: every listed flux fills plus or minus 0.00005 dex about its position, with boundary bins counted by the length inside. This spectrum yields 0.32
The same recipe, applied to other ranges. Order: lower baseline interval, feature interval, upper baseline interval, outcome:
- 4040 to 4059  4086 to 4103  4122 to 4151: -0.4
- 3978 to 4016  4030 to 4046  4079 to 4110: 0.8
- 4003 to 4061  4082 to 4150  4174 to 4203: -3.9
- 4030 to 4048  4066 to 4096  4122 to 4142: -1.0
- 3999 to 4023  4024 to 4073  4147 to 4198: 1.5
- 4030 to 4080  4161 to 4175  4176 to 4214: -0.8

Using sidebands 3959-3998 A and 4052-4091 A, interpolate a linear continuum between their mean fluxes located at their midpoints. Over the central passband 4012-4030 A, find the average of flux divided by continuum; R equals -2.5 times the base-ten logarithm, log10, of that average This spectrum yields -0.22 mag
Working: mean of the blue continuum 16.2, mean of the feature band 23.4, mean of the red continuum 22.6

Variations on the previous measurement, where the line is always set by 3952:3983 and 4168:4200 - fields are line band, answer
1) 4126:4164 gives -0.11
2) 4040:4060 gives -0.25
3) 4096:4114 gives -0.16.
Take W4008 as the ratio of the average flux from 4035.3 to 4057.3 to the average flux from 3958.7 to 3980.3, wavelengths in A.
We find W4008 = 1.9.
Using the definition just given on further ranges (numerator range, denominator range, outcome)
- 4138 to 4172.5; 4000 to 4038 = 1.06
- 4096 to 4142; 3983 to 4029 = 1.06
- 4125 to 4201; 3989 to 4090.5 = 1.04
